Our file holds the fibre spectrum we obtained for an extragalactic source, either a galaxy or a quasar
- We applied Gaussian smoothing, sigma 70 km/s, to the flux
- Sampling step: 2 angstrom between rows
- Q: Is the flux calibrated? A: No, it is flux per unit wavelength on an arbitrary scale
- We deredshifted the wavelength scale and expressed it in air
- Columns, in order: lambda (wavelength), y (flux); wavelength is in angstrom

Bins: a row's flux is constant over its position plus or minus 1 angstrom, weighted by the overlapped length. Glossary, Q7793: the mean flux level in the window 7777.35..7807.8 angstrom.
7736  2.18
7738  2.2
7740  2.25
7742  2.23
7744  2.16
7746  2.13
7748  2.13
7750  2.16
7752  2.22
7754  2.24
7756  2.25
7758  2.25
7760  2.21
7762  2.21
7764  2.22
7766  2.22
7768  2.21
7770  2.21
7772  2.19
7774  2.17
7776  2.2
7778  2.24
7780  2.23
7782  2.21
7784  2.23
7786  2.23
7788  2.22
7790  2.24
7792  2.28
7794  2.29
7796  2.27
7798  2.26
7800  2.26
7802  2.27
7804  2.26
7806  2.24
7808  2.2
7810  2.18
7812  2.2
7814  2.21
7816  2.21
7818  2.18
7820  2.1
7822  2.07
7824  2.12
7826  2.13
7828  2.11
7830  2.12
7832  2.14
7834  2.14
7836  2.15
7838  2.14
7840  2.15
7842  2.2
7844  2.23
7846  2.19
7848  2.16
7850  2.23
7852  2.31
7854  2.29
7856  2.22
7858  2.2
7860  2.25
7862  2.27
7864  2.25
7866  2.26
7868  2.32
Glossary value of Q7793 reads 2.25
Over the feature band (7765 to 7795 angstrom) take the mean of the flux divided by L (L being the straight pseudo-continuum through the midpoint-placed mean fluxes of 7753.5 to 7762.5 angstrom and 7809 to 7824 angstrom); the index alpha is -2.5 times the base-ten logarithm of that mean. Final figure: -0.01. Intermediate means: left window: 2.23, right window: 2.16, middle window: 2.22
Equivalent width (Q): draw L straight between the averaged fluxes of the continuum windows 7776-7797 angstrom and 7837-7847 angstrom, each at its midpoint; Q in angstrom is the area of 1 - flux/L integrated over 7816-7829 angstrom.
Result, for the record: 0.5 angstrom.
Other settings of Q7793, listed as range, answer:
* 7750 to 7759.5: 2.23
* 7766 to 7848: 2.2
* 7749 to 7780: 2.21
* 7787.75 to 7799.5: 2.26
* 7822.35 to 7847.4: 2.15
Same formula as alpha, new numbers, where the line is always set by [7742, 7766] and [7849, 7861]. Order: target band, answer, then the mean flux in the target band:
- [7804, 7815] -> 0.008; 2.21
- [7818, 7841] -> 0.055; 2.13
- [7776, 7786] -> -0.006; 2.23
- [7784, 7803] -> -0.018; 2.26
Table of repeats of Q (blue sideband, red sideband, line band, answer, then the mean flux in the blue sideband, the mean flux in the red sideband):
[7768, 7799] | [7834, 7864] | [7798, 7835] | 0.7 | 2.23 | 2.21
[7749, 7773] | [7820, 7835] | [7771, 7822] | -1.3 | 2.22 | 2.12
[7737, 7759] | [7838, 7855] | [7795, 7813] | -0.2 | 2.2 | 2.22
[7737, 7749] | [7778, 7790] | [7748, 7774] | -0.1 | 2.18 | 2.23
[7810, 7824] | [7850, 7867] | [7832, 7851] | 0.4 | 2.16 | 2.25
